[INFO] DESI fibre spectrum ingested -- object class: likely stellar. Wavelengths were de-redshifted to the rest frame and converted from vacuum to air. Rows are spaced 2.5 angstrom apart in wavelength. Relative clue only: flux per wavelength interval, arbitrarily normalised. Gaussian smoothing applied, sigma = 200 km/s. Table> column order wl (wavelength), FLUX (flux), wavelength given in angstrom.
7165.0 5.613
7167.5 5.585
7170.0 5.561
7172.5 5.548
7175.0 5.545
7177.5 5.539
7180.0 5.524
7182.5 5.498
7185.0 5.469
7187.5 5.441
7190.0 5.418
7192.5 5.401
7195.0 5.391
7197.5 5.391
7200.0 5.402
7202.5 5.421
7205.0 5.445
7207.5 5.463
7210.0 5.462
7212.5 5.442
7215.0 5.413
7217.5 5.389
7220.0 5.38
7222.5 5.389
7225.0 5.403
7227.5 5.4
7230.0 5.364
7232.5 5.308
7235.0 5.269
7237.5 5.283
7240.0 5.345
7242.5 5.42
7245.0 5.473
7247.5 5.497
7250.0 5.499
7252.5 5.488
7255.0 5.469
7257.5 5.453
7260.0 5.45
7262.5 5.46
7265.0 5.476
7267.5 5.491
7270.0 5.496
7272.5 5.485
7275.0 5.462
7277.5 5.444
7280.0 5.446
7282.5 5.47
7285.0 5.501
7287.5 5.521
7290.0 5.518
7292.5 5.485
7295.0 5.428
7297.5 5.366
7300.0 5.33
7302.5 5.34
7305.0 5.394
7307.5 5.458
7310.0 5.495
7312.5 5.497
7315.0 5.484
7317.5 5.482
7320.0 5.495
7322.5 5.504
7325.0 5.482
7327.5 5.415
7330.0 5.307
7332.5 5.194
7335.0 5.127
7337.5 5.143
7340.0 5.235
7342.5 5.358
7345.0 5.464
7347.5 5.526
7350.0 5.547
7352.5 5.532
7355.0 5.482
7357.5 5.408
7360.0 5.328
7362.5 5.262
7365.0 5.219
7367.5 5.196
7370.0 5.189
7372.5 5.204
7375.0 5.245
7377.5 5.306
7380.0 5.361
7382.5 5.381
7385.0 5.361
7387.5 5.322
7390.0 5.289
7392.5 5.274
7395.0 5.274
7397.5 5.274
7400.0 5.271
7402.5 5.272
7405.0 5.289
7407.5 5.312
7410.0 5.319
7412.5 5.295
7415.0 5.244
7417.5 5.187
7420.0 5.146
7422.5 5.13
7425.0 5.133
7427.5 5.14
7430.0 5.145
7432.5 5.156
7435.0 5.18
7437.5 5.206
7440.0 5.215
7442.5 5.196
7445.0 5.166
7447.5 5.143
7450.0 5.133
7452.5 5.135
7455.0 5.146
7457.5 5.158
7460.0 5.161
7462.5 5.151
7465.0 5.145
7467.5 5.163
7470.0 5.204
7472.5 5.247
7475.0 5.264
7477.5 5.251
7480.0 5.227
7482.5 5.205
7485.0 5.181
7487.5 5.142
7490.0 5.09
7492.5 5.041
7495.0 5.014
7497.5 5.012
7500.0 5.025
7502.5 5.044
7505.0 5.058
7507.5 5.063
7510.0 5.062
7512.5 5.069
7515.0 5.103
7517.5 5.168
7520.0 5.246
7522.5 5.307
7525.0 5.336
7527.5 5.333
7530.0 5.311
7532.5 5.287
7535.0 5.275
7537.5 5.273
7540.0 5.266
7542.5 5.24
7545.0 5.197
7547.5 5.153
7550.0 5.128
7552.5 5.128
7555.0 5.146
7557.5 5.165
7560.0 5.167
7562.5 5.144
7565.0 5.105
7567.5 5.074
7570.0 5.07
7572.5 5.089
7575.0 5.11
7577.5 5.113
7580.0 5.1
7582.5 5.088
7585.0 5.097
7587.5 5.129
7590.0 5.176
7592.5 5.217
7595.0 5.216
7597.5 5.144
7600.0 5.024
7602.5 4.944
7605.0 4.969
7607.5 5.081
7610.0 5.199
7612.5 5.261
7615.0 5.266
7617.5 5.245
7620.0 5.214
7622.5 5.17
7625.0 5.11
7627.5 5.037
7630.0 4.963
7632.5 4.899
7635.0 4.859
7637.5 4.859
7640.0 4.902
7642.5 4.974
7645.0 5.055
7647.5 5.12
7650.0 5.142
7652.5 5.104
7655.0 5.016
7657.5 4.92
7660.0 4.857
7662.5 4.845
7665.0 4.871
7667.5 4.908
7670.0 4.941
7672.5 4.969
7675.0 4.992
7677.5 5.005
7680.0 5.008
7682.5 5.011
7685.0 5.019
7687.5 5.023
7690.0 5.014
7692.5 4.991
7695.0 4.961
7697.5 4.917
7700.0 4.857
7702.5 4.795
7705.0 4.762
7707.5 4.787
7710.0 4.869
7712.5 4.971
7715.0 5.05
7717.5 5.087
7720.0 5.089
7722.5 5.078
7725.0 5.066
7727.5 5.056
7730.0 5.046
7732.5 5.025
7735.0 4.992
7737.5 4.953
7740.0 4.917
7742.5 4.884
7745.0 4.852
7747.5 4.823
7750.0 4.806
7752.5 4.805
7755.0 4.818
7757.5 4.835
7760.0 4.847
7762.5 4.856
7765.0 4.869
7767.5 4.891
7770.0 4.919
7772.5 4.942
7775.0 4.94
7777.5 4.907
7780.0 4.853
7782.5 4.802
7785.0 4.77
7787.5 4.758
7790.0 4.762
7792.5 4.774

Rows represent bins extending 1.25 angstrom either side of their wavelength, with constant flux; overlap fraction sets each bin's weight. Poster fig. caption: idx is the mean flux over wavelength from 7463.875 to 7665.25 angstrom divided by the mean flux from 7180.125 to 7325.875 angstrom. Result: 0.94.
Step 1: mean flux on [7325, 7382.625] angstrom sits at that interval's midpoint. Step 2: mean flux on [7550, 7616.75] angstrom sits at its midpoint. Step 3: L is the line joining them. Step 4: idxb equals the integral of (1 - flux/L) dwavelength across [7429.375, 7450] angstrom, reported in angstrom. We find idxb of 0.3 angstrom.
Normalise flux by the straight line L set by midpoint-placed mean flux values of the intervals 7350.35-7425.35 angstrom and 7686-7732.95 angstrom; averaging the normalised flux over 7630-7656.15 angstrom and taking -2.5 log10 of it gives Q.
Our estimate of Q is 0.01 mag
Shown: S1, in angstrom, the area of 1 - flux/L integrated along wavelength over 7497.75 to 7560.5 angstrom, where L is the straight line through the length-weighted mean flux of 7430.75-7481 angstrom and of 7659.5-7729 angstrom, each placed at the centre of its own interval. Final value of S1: -0.8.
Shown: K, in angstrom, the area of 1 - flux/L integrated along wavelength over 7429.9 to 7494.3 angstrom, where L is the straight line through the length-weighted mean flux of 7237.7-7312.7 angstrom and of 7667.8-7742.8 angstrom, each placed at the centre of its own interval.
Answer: 0.9 angstrom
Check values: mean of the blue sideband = 5.45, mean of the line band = 5.17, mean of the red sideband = 4.97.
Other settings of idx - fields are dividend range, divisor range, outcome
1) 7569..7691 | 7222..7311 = 0.93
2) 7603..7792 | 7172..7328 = 0.91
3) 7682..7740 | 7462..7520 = 0.97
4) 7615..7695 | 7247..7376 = 0.93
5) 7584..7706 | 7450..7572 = 0.97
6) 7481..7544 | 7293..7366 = 0.96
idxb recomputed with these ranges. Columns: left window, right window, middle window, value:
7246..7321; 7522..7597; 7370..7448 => 1.4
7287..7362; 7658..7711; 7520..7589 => -1.1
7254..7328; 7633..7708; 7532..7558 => -0.4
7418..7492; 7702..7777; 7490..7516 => 0.4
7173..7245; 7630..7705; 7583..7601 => -0.4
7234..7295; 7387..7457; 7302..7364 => -0.6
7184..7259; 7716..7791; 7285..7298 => -0.3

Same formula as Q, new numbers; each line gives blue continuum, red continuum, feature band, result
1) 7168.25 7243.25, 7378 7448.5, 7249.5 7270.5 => -0.020 mag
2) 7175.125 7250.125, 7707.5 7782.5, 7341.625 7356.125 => -0.039 mag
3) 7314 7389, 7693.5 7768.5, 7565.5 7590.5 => -0.002 mag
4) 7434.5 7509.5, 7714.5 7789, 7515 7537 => -0.036 mag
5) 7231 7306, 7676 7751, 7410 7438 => 0.018 mag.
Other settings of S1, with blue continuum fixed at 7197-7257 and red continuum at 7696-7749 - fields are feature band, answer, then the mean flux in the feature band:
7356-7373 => 0.06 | 5.26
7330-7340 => 0.24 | 5.18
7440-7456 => 0.14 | 5.16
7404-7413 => -0.11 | 5.3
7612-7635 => -0.33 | 5.11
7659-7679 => 0.28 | 4.93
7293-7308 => -0.13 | 5.39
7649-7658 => -0.08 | 5.05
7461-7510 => 0.35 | 5.13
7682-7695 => -0.08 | 5.01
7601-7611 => 0.02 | 5.04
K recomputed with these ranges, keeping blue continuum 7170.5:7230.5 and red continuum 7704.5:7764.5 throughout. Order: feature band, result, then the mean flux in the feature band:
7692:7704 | 0.17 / 4.9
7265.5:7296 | -0.65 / 5.48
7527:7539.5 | -0.41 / 5.29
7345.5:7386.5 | -0.51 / 5.35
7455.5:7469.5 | 0.09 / 5.16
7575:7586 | -0.05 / 5.1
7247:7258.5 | -0.19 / 5.48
